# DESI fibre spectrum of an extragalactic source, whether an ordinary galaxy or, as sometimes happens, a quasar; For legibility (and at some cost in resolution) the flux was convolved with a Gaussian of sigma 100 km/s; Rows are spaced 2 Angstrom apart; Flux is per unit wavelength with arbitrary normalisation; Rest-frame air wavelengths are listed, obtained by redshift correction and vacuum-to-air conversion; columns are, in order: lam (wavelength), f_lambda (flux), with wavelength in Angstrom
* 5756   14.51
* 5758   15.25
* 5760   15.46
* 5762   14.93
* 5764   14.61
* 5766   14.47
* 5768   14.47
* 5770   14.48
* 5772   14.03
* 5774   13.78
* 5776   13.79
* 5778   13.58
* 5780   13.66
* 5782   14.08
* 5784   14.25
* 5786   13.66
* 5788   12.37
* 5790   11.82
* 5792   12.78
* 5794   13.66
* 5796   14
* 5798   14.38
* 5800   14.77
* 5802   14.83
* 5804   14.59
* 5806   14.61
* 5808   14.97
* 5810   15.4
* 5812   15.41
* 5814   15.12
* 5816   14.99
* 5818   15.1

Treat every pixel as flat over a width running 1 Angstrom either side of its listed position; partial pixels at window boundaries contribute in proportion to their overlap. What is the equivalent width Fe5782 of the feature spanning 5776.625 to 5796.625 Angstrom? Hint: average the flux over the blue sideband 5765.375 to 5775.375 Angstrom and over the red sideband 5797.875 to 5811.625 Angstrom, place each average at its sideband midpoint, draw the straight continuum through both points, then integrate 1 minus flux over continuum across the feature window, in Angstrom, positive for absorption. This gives 1.6 Angstrom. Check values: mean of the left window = 14.2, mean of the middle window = 13.4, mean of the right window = 14.8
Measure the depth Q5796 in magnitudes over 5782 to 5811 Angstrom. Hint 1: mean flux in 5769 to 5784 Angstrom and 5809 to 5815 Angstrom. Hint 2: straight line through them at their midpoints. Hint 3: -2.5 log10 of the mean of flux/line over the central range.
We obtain 0.05 mag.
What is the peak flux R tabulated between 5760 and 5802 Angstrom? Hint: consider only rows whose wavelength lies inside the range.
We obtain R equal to 15.46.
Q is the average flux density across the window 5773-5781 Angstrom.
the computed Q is 13.7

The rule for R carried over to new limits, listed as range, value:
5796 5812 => 15.41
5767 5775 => 14.48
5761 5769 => 14.93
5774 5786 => 14.25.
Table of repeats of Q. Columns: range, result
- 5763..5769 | 14.5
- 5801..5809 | 14.8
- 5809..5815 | 15.3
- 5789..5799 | 13.3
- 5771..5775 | 13.9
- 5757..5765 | 15.1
